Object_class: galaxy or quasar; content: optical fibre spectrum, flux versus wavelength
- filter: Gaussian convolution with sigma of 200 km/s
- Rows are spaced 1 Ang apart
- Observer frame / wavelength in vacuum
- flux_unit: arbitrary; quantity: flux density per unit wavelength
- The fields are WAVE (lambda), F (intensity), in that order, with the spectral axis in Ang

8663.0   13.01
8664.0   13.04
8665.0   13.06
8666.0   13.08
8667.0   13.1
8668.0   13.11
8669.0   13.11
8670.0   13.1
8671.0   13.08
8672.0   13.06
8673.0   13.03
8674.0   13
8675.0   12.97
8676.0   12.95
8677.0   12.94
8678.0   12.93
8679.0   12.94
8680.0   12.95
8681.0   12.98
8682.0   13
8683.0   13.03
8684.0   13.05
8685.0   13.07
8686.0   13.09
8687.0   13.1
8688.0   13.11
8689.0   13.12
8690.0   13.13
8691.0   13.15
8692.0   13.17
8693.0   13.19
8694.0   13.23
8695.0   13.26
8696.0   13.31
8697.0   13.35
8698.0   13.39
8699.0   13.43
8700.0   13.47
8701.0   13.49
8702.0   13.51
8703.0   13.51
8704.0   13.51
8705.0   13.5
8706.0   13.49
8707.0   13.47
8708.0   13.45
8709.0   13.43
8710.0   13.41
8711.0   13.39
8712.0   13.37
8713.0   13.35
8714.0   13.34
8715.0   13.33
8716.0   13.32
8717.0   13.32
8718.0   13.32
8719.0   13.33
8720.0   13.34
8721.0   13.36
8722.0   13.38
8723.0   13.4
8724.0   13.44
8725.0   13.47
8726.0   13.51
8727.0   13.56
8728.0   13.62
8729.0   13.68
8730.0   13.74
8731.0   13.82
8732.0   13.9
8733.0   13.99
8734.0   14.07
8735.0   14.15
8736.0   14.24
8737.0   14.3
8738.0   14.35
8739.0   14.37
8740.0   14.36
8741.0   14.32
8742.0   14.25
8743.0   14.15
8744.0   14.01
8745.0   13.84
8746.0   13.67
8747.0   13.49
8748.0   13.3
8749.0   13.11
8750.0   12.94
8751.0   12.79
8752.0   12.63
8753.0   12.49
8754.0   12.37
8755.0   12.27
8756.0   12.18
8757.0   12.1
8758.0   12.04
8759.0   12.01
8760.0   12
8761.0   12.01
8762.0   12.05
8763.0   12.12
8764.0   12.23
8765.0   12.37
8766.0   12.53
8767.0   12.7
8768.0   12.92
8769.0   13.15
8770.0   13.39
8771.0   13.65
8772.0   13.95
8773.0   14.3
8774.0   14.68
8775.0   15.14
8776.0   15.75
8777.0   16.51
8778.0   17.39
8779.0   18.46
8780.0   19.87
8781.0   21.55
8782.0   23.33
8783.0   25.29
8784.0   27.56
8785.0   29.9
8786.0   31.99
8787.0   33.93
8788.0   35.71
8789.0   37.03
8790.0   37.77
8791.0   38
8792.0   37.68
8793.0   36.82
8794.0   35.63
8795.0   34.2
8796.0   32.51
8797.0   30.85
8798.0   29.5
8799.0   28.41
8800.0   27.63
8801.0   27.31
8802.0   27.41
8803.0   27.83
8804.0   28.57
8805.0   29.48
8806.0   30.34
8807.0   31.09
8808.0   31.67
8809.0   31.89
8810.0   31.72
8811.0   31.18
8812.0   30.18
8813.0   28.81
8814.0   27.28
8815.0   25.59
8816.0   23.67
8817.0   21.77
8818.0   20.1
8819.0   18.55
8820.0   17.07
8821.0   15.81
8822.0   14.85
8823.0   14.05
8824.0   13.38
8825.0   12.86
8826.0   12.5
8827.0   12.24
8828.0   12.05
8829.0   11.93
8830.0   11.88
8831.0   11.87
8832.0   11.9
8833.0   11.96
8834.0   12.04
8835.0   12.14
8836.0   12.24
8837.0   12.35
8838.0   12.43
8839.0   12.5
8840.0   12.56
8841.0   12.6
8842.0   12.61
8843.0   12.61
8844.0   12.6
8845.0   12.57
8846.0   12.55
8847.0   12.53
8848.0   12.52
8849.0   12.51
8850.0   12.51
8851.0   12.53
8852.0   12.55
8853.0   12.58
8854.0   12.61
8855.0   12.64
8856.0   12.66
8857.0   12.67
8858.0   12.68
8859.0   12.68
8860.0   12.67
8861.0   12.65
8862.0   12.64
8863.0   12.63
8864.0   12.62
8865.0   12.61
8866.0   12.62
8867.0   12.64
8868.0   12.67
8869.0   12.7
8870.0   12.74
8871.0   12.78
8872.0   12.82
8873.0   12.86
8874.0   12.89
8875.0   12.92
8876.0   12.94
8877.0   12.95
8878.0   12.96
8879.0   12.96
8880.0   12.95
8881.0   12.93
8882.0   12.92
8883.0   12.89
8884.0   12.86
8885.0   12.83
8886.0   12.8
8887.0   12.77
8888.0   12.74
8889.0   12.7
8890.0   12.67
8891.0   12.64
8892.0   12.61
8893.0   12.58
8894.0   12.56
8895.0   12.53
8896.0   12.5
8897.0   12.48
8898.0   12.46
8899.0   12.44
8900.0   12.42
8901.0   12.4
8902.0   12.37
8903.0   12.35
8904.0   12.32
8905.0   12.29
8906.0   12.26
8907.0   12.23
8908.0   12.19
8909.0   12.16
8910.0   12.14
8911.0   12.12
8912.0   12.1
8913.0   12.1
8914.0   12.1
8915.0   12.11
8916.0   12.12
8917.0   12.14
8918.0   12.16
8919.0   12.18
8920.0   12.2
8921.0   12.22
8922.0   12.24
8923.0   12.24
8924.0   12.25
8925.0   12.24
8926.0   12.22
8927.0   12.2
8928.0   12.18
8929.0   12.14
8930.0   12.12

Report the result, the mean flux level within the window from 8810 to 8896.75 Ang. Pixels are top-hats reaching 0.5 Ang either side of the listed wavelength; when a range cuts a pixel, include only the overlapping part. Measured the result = 14.2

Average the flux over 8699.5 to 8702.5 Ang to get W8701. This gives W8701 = 13.5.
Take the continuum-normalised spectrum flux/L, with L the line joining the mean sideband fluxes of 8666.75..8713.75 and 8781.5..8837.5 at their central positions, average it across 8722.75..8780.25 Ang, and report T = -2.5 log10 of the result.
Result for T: 0.35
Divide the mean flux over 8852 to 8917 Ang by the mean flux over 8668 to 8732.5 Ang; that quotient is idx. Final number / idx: 0.9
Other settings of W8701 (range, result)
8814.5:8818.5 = 22.8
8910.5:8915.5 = 12.1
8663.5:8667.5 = 13.1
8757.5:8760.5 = 12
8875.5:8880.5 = 13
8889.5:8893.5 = 12.6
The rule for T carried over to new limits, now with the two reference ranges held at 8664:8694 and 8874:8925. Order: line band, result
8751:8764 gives 0.06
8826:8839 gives 0.05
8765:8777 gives -0.09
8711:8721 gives -0.03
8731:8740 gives -0.10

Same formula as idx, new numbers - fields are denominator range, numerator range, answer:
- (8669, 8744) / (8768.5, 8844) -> 1.64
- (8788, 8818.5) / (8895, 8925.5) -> 0.40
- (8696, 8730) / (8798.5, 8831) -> 1.68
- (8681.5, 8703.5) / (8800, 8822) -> 1.99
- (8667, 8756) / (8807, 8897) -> 1.10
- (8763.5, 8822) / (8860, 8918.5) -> 0.51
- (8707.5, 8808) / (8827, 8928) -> 0.68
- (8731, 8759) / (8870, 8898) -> 0.95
